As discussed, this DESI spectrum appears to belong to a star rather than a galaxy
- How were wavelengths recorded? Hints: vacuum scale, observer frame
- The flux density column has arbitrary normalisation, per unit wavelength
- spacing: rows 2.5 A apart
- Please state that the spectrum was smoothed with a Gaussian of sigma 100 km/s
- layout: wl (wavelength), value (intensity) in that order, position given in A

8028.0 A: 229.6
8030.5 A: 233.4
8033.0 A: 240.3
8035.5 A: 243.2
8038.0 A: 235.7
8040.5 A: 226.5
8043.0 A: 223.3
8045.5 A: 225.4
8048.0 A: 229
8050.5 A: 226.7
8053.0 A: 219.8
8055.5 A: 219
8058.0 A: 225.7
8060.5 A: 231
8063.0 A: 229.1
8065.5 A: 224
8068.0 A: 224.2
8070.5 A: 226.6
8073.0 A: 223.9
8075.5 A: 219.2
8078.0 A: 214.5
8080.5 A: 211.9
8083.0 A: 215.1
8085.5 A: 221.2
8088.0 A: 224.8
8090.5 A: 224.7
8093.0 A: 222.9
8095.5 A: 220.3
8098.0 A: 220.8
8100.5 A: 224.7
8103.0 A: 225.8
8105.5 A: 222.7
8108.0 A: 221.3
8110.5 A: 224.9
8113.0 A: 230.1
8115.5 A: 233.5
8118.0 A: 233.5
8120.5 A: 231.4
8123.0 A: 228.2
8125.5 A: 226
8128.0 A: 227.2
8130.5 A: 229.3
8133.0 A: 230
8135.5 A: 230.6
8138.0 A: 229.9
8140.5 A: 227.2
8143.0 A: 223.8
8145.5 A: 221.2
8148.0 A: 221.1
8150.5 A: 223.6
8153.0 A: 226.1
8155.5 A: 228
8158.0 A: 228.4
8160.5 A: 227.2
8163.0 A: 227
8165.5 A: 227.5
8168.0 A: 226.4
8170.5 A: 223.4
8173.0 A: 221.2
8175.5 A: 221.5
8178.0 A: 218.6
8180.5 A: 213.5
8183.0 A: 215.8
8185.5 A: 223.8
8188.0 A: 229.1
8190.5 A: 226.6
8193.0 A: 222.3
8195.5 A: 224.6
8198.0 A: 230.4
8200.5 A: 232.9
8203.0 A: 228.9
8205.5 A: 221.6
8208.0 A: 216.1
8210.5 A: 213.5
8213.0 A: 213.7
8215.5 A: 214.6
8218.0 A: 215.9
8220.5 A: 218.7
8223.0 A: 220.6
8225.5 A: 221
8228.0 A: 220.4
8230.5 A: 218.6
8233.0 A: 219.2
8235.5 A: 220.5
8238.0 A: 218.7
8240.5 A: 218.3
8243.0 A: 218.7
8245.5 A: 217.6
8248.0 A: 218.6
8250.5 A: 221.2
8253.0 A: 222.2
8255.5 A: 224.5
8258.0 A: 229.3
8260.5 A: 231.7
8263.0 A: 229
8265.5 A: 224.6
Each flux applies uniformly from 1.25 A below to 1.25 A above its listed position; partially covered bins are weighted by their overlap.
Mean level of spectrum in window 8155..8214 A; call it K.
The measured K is 223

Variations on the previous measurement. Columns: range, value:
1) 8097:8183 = 226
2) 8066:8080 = 221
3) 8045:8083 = 223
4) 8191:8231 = 221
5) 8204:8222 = 217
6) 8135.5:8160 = 226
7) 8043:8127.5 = 224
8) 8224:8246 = 219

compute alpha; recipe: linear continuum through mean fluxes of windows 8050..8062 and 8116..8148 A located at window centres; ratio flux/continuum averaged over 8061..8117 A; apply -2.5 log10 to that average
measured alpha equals 0.01 mag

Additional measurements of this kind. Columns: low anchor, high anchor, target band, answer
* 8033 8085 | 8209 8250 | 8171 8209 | -0.02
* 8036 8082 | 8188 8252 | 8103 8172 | -0.02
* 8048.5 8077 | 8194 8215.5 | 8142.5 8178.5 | -0.01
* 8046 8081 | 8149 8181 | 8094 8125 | -0.01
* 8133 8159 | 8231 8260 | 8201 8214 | 0.02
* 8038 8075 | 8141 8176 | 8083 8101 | 0.02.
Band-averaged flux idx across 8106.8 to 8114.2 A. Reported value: 225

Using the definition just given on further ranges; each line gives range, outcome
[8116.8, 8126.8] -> 230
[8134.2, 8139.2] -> 230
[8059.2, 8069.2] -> 227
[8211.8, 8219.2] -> 215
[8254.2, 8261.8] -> 228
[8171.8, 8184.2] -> 218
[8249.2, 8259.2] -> 224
